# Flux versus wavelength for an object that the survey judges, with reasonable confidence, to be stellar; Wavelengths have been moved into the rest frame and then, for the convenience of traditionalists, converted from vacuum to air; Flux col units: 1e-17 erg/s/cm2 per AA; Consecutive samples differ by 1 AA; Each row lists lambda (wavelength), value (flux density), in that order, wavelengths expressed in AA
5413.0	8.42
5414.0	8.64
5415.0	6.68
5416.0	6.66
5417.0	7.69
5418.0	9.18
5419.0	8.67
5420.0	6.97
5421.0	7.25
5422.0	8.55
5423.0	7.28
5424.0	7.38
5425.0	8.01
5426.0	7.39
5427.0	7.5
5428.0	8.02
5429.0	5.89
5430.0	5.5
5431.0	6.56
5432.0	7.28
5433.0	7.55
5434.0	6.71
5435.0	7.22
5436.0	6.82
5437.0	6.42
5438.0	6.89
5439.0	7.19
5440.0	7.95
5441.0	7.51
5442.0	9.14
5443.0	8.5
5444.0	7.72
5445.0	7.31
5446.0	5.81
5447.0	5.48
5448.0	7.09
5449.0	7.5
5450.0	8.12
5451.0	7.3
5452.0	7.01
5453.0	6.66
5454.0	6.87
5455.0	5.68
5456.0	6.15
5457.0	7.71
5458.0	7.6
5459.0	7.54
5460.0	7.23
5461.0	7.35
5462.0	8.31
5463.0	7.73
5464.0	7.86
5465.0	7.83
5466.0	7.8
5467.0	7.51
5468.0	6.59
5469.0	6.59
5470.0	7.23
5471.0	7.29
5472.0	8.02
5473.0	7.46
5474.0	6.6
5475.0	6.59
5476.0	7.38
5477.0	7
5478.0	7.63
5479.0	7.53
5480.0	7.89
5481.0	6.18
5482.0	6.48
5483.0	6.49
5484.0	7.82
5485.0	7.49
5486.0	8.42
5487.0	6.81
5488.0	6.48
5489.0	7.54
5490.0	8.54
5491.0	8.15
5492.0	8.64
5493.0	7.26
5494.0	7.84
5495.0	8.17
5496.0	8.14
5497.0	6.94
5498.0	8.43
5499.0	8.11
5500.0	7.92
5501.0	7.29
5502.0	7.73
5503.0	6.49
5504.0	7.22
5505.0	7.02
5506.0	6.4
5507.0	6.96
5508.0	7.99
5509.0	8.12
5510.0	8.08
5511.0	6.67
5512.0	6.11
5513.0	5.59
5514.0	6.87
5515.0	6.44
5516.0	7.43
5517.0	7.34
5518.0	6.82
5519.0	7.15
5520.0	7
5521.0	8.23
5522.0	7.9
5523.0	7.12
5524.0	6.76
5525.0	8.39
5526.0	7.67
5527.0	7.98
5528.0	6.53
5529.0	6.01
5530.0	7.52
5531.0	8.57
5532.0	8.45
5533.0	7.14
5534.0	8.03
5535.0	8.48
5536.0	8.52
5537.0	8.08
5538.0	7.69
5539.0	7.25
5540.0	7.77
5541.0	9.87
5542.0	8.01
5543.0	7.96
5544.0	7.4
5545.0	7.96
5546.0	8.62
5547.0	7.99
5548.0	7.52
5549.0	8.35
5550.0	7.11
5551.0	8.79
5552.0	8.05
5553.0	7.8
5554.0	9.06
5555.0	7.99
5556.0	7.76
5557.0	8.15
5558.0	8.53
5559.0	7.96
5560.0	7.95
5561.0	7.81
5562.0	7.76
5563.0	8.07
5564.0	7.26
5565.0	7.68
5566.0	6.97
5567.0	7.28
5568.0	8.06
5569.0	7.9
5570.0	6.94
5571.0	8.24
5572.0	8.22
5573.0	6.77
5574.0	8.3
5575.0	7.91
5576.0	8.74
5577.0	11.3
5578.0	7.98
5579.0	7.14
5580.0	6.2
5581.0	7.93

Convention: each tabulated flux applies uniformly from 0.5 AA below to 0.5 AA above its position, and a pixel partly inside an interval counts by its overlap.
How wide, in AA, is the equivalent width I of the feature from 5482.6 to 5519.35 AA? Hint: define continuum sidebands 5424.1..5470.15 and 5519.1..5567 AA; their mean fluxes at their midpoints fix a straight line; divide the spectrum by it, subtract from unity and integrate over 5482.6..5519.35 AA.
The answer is 0.9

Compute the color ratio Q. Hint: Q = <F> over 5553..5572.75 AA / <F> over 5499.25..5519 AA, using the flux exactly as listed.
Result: 1.1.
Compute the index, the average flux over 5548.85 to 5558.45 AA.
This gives 8.15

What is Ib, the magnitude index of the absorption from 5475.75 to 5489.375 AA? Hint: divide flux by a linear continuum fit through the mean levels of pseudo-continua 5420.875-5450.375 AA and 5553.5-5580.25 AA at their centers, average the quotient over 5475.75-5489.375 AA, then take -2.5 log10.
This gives 0.04 mag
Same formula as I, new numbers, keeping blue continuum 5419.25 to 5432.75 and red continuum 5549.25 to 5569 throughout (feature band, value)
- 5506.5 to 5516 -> 0.8 AA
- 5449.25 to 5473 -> 0.3 AA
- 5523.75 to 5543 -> -0.2 AA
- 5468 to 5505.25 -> 0.6 AA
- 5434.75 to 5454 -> 0.2 AA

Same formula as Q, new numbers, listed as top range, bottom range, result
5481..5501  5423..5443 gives 1.05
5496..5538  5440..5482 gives 1.02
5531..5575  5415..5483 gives 1.09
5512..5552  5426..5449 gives 1.07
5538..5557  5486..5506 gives 1.06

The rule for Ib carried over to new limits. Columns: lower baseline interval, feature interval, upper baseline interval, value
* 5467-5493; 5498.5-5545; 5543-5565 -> 0.03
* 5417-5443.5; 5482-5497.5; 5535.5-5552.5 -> 0.02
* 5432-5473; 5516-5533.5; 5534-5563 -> 0.06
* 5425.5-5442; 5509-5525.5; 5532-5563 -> 0.09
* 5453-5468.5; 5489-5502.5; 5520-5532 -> -0.07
